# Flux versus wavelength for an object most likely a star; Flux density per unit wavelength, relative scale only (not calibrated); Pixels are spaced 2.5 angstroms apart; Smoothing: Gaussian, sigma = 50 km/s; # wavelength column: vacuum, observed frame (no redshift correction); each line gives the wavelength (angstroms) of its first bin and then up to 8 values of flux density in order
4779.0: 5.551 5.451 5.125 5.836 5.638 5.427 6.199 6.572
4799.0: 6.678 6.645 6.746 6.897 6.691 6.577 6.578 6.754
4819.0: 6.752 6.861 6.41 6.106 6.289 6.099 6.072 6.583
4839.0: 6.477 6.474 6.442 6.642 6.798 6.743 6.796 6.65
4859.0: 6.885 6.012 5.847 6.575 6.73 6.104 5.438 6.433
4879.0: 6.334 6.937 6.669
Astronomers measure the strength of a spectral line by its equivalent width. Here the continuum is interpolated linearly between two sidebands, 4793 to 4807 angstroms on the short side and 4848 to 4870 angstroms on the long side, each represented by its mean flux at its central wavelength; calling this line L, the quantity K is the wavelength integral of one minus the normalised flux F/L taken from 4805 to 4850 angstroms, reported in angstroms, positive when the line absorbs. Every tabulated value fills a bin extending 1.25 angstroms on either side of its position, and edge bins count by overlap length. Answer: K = 0.4 angstroms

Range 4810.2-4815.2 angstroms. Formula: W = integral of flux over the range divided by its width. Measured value 6.58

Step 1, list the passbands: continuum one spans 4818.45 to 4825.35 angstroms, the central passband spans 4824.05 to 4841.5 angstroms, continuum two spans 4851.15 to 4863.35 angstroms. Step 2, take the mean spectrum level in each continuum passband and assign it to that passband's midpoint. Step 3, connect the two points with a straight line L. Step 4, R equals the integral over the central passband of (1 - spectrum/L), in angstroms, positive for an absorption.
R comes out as 0.9 angstroms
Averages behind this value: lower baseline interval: 6.66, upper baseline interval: 6.57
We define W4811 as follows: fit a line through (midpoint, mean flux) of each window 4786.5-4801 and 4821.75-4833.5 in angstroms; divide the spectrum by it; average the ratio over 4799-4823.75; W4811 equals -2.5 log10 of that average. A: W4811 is -0.09 mag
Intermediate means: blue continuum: 6.11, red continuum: 6.27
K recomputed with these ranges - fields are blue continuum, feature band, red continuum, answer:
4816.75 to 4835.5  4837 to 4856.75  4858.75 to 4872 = -0.8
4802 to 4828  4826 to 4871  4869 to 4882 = -0.2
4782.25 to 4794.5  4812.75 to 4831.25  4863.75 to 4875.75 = -2.1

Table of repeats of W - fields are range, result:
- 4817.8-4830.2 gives 6.48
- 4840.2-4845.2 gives 6.46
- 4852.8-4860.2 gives 6.78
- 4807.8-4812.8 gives 6.63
